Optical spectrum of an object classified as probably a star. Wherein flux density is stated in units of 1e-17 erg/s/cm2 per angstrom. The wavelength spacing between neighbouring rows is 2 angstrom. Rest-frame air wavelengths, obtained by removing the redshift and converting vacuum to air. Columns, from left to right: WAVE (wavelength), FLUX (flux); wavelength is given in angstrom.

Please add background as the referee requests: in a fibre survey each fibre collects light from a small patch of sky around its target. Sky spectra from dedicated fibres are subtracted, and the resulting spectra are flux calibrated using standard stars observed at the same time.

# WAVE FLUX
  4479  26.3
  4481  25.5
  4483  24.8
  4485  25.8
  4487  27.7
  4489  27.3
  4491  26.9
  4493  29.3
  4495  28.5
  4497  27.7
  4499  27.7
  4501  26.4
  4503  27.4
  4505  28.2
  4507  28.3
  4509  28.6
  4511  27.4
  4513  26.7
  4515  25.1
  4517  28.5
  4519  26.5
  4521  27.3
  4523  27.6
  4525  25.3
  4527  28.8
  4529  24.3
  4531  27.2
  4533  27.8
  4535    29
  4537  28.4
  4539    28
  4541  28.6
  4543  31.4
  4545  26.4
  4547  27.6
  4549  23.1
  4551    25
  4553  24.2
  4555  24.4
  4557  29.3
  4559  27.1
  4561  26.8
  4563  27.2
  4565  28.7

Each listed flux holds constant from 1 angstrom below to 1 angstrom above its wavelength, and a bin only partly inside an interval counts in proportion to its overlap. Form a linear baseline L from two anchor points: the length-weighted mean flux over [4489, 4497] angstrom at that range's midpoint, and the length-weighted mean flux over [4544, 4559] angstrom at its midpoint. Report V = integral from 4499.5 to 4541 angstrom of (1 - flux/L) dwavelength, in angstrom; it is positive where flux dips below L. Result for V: -0.6 angstrom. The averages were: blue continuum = 28.1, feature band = 27.4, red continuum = 25.8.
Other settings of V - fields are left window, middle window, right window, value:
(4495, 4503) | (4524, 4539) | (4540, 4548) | 0.5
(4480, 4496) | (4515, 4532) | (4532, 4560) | 0.2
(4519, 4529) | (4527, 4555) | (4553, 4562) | -0.2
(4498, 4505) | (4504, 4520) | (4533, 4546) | 0.1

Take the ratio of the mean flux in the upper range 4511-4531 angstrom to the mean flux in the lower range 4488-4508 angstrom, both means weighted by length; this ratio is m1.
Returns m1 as 1.0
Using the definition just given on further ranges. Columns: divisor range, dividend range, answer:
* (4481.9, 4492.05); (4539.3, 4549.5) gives 1.04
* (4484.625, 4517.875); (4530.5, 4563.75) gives 0.99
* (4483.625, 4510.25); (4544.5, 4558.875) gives 0.93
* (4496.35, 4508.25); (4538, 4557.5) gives 0.97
